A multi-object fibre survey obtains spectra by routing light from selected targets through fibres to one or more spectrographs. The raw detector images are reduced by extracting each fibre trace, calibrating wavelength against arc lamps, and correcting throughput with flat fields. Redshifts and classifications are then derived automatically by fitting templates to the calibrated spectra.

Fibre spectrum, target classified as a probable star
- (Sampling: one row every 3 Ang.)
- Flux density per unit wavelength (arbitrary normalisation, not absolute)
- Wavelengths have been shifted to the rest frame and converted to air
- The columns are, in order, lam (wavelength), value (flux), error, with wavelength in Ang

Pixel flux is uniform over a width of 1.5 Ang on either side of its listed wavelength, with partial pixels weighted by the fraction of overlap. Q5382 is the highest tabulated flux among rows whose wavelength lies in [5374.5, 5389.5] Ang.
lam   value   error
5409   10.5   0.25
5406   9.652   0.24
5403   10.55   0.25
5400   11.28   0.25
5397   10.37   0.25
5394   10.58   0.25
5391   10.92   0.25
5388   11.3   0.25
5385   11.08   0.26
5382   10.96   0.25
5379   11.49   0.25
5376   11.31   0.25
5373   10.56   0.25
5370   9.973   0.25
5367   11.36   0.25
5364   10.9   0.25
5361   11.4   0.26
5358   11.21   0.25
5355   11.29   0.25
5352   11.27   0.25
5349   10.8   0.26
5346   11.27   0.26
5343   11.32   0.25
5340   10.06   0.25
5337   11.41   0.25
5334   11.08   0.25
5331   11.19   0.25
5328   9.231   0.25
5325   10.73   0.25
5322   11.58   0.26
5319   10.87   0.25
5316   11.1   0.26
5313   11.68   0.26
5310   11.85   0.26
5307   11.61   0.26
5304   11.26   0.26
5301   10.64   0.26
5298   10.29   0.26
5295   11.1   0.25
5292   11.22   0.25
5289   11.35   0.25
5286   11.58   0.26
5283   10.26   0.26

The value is 11.49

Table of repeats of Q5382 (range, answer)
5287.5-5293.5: 11.35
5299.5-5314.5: 11.85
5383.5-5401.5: 11.3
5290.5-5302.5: 11.22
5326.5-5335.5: 11.19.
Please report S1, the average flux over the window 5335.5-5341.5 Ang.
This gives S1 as 10.7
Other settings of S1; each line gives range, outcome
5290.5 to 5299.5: 10.9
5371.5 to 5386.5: 11.1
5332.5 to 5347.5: 11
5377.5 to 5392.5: 11.2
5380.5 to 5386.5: 11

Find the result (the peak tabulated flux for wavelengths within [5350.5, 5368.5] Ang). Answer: 11.4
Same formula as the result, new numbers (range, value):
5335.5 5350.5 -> 11.41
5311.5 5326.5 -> 11.68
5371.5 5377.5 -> 11.31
